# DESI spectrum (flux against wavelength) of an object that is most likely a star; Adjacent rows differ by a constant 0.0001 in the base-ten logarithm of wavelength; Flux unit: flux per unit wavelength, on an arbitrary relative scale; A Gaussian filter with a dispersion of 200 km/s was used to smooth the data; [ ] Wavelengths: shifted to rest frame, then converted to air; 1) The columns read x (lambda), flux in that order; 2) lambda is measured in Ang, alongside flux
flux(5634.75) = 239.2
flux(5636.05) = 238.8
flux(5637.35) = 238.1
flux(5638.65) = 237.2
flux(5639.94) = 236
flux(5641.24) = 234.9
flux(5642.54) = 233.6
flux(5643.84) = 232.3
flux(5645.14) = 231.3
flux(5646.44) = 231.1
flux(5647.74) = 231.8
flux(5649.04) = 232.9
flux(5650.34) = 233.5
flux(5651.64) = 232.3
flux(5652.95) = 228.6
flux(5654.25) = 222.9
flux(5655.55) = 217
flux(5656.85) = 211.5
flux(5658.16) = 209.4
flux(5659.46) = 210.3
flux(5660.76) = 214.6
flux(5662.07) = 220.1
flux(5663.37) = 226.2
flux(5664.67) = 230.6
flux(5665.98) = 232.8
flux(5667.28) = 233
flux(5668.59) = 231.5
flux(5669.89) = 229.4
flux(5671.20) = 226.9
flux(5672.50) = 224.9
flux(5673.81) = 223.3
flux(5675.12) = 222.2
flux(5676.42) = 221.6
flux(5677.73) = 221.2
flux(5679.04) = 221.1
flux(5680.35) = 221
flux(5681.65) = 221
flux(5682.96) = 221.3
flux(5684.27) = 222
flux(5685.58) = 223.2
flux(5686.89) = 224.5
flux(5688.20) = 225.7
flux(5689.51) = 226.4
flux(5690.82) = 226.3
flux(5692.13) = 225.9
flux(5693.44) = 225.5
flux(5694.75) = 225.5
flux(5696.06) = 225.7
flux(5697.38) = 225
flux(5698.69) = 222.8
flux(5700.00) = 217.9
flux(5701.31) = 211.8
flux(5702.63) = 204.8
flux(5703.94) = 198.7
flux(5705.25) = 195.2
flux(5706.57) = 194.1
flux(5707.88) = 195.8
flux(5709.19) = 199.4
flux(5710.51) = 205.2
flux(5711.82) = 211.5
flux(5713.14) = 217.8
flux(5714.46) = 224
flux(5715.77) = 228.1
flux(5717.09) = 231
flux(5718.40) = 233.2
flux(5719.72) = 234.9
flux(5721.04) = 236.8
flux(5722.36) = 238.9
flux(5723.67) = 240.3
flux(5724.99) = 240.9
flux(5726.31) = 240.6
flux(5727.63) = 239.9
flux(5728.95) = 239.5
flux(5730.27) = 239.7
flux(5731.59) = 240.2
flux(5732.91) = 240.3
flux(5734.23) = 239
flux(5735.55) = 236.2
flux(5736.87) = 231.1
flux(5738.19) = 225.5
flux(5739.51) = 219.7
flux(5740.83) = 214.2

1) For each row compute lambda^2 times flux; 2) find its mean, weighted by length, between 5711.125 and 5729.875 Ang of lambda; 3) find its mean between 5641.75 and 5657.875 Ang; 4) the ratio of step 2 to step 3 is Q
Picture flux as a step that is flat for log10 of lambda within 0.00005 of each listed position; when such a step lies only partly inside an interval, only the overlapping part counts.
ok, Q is 1.05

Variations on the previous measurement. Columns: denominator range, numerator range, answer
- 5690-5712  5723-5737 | 1.14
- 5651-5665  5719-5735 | 1.11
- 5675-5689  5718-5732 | 1.09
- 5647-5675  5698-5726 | 0.99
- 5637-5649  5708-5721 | 0.97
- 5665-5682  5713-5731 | 1.06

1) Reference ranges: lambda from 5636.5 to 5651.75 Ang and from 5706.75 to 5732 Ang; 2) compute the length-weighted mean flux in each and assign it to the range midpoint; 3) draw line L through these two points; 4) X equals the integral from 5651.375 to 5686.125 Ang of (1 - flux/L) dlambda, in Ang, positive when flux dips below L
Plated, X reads 1.35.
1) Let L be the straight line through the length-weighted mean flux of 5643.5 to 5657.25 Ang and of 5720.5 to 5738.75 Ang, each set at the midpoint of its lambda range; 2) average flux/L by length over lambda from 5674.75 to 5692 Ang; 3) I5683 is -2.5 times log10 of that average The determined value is 0.043 mag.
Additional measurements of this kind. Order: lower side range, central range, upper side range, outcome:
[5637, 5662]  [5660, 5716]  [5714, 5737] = 0.059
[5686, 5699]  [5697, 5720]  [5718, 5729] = 0.090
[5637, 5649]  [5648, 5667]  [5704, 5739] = 0.044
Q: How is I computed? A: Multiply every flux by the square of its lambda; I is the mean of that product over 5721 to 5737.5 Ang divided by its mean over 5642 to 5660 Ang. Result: 1.1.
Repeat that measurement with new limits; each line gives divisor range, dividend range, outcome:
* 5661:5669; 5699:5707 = 0.91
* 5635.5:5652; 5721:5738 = 1.05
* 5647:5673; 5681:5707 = 0.98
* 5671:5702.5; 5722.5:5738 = 1.09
